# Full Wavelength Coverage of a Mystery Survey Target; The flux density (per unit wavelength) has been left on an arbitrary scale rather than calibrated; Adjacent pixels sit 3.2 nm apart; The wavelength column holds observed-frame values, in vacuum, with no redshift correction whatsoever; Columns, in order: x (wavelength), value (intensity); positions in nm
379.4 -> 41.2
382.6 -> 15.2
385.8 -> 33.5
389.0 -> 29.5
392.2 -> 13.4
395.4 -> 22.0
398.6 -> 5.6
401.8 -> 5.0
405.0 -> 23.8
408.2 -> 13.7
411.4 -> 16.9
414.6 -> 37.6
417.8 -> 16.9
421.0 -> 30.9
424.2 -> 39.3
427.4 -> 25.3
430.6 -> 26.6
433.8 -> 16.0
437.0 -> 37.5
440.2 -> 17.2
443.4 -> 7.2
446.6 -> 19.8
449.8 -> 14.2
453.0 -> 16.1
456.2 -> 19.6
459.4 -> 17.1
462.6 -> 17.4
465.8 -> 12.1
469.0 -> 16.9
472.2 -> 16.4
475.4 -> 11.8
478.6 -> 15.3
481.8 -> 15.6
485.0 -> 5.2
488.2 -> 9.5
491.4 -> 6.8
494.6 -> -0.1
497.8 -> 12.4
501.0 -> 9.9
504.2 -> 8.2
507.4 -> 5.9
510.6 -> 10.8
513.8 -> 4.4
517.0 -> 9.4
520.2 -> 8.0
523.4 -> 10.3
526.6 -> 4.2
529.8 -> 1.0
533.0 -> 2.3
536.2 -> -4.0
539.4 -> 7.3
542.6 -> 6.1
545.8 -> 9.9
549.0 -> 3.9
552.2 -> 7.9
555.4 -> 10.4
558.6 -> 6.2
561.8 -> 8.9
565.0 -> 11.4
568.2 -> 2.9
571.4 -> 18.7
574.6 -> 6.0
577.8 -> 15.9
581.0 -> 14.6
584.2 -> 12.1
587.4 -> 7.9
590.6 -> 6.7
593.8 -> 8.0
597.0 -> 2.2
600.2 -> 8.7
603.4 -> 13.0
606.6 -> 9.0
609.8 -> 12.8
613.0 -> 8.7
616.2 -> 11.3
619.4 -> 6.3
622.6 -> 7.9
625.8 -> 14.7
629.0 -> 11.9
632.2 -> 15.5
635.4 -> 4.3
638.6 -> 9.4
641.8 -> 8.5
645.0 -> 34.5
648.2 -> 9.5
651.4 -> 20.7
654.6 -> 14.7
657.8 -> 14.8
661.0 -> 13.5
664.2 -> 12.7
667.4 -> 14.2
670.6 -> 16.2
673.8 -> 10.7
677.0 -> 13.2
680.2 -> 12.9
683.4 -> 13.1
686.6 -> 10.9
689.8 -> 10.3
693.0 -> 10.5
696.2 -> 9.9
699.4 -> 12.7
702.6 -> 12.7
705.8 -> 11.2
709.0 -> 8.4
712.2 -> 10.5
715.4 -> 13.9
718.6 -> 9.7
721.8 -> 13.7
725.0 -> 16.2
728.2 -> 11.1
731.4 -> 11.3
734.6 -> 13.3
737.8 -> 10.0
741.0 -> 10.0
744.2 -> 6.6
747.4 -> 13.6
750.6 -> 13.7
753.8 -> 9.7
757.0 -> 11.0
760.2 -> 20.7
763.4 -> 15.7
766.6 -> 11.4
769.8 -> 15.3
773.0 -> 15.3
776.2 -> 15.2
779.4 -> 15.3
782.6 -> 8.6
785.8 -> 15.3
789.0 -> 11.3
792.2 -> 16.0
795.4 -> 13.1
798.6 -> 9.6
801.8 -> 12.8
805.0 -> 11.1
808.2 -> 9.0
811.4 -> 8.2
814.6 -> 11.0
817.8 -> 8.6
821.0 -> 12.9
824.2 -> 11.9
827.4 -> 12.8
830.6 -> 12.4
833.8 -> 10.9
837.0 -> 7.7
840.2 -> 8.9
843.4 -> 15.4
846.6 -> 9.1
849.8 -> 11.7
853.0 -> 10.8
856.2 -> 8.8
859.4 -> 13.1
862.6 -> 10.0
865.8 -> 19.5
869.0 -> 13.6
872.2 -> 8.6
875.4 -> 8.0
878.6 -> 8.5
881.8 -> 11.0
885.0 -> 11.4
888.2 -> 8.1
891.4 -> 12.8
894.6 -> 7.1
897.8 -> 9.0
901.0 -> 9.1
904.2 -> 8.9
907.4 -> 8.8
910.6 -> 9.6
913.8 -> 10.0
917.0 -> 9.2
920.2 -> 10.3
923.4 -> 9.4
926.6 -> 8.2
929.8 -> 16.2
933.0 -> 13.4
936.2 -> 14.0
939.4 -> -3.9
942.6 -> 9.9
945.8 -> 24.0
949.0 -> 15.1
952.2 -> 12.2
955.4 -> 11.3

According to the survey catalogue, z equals 0.73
